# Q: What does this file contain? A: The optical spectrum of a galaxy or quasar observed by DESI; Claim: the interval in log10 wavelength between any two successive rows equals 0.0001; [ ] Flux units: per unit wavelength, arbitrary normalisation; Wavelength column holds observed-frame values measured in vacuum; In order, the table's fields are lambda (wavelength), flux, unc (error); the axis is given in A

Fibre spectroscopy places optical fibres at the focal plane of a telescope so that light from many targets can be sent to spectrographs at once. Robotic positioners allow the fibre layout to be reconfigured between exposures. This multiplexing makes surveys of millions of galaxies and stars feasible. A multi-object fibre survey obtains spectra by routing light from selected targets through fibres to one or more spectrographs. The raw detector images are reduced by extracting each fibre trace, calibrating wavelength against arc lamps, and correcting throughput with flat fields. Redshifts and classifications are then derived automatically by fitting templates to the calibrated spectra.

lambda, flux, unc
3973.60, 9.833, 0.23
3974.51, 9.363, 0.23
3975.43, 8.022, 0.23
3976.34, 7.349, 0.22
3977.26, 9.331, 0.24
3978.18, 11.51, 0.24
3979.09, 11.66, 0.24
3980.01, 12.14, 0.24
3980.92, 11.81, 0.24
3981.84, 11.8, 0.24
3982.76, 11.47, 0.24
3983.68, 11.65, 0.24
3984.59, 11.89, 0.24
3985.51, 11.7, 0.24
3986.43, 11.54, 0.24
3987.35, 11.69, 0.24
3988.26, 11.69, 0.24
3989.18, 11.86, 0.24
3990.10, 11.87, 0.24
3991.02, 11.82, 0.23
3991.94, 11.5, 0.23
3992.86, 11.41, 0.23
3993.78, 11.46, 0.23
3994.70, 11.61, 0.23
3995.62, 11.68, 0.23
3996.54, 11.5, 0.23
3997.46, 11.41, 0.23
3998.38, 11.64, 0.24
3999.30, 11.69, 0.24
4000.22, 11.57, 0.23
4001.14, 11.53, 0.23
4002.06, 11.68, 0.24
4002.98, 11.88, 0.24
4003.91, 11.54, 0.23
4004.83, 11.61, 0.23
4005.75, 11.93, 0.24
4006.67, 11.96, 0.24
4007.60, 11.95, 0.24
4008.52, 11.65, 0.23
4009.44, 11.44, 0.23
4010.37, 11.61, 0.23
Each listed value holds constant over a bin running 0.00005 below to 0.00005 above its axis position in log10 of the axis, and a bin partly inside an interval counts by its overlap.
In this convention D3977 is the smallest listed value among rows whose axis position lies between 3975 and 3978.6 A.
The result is 7.349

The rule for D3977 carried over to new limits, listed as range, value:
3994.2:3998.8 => 11.41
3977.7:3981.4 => 11.51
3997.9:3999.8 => 11.64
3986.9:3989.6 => 11.69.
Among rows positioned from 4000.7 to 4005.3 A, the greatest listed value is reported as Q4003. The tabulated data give 11.88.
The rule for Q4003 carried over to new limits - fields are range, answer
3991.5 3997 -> 11.68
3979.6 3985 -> 12.14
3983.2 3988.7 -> 11.89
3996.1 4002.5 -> 11.69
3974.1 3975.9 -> 9.363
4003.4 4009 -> 11.96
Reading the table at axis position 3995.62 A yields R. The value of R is 11.68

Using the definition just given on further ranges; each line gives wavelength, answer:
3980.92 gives 11.81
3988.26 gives 11.69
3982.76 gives 11.47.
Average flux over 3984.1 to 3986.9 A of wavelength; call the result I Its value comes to 11.7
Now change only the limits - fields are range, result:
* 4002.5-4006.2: 11.7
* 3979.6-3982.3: 11.9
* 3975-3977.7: 8.23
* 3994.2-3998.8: 11.6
